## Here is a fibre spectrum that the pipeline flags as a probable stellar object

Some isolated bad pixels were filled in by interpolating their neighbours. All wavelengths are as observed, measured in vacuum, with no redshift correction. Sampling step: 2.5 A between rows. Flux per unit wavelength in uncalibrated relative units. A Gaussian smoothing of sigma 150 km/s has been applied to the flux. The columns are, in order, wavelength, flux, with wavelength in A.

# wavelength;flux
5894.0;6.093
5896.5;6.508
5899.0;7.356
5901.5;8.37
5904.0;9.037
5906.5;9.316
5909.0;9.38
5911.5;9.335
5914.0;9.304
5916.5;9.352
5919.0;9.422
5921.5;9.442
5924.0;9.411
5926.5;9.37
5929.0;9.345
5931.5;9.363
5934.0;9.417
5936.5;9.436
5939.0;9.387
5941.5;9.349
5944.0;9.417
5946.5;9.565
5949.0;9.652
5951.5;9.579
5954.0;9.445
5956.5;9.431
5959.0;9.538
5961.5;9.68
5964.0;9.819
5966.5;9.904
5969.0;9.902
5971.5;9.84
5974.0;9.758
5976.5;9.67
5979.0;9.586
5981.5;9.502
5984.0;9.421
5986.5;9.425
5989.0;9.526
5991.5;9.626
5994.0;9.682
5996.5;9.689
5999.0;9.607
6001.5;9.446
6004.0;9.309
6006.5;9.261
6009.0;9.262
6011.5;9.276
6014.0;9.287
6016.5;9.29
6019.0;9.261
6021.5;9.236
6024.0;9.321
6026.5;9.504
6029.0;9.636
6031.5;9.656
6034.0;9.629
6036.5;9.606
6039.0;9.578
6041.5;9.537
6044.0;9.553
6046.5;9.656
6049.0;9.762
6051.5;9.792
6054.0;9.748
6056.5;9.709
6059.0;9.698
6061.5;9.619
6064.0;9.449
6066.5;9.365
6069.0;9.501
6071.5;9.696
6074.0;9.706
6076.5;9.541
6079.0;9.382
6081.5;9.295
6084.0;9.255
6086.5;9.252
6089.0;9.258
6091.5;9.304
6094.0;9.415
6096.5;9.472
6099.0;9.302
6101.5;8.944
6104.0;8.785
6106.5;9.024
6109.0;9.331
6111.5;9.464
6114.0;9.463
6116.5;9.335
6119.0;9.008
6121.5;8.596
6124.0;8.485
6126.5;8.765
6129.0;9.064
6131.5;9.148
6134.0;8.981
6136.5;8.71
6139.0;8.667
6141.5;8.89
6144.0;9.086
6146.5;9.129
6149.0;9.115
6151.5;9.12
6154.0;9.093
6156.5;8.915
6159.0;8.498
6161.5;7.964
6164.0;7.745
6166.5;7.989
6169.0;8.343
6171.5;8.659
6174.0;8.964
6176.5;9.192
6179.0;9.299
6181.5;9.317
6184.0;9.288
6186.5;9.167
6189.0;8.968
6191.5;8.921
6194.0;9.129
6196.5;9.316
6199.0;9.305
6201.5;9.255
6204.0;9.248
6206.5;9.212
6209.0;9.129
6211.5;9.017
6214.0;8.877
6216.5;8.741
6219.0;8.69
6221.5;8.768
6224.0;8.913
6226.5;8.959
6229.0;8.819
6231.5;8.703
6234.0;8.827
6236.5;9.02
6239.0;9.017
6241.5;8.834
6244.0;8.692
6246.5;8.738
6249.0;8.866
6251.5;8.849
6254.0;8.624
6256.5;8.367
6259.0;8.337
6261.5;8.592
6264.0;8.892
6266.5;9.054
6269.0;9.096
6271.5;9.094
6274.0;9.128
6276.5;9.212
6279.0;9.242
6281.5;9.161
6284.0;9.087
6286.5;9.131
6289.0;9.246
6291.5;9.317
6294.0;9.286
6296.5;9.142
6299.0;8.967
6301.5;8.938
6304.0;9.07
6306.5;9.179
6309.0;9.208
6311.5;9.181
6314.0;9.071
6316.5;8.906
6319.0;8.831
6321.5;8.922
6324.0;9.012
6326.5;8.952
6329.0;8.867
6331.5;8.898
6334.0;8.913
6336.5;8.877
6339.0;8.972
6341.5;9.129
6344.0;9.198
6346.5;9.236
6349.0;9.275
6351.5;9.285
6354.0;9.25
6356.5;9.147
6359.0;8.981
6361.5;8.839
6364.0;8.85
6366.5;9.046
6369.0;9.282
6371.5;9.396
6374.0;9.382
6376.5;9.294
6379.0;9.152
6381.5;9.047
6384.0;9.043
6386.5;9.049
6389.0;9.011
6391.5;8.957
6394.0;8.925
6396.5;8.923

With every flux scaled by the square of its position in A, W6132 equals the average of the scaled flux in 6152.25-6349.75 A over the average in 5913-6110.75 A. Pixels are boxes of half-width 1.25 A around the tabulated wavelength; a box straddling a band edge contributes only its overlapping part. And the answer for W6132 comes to 1.0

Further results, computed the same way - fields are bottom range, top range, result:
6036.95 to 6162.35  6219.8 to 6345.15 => 1.03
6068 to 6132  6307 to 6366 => 1.06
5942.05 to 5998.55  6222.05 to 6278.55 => 1.01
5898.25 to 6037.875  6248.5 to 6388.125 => 1.07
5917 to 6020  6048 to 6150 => 1.02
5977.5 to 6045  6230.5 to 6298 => 1.03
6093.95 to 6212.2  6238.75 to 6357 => 1.05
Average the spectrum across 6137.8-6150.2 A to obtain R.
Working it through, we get 8.98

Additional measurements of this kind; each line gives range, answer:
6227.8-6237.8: 8.84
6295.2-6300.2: 9.06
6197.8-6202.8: 9.28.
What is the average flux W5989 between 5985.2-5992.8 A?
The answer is 9.53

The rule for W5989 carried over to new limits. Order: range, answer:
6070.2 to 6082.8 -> 9.52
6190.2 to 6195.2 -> 9.02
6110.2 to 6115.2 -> 9.46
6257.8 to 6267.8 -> 8.72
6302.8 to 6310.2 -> 9.15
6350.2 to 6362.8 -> 9.1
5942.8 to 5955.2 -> 9.53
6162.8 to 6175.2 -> 8.34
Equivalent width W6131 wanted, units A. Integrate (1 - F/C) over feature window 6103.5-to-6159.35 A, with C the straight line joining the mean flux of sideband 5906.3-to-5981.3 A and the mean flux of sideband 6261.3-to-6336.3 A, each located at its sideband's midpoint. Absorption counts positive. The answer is 1.7 A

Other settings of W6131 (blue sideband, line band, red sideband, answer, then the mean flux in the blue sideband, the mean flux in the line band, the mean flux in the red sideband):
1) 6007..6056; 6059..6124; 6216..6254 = 0.02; 9.5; 9.3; 8.82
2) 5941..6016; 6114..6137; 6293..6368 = 0.99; 9.55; 8.94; 9.05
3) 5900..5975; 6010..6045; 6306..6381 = -0.33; 9.44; 9.45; 9.08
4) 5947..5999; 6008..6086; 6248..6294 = -0.34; 9.63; 9.51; 8.97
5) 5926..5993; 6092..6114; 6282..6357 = 0.31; 9.56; 9.23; 9.08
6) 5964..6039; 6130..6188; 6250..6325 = 2.51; 9.53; 8.84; 9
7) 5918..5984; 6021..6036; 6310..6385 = -0.10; 9.55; 9.52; 9.08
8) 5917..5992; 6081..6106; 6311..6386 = 0.41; 9.54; 9.22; 9.07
